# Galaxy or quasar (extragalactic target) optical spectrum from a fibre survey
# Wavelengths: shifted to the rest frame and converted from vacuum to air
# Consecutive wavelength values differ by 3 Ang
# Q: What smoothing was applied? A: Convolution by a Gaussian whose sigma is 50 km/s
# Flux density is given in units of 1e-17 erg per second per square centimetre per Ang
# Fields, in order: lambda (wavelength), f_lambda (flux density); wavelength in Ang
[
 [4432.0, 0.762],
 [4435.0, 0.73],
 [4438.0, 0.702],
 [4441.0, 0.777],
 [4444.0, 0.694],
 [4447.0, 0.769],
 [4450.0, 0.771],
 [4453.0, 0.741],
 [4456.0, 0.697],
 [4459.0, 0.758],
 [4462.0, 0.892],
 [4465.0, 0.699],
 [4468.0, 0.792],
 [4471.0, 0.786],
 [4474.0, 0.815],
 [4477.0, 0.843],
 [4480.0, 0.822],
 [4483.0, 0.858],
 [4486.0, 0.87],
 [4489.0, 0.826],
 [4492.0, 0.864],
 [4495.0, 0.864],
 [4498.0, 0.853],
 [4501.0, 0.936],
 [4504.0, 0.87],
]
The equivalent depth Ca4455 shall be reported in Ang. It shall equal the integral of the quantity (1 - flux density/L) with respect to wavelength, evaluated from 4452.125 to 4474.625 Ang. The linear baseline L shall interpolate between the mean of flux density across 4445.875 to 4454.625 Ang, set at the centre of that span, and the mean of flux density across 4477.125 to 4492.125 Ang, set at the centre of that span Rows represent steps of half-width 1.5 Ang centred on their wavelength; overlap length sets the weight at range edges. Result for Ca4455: 0.6 Ang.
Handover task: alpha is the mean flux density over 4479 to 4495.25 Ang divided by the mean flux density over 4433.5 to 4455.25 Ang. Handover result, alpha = 1.15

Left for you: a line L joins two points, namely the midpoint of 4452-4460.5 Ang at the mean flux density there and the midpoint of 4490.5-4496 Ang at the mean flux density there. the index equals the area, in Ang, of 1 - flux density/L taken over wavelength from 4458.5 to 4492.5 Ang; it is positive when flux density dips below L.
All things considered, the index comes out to -0.8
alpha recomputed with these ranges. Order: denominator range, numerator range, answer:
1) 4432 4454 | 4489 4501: 1.17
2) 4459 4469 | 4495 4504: 1.12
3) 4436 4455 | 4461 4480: 1.08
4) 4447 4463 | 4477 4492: 1.10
